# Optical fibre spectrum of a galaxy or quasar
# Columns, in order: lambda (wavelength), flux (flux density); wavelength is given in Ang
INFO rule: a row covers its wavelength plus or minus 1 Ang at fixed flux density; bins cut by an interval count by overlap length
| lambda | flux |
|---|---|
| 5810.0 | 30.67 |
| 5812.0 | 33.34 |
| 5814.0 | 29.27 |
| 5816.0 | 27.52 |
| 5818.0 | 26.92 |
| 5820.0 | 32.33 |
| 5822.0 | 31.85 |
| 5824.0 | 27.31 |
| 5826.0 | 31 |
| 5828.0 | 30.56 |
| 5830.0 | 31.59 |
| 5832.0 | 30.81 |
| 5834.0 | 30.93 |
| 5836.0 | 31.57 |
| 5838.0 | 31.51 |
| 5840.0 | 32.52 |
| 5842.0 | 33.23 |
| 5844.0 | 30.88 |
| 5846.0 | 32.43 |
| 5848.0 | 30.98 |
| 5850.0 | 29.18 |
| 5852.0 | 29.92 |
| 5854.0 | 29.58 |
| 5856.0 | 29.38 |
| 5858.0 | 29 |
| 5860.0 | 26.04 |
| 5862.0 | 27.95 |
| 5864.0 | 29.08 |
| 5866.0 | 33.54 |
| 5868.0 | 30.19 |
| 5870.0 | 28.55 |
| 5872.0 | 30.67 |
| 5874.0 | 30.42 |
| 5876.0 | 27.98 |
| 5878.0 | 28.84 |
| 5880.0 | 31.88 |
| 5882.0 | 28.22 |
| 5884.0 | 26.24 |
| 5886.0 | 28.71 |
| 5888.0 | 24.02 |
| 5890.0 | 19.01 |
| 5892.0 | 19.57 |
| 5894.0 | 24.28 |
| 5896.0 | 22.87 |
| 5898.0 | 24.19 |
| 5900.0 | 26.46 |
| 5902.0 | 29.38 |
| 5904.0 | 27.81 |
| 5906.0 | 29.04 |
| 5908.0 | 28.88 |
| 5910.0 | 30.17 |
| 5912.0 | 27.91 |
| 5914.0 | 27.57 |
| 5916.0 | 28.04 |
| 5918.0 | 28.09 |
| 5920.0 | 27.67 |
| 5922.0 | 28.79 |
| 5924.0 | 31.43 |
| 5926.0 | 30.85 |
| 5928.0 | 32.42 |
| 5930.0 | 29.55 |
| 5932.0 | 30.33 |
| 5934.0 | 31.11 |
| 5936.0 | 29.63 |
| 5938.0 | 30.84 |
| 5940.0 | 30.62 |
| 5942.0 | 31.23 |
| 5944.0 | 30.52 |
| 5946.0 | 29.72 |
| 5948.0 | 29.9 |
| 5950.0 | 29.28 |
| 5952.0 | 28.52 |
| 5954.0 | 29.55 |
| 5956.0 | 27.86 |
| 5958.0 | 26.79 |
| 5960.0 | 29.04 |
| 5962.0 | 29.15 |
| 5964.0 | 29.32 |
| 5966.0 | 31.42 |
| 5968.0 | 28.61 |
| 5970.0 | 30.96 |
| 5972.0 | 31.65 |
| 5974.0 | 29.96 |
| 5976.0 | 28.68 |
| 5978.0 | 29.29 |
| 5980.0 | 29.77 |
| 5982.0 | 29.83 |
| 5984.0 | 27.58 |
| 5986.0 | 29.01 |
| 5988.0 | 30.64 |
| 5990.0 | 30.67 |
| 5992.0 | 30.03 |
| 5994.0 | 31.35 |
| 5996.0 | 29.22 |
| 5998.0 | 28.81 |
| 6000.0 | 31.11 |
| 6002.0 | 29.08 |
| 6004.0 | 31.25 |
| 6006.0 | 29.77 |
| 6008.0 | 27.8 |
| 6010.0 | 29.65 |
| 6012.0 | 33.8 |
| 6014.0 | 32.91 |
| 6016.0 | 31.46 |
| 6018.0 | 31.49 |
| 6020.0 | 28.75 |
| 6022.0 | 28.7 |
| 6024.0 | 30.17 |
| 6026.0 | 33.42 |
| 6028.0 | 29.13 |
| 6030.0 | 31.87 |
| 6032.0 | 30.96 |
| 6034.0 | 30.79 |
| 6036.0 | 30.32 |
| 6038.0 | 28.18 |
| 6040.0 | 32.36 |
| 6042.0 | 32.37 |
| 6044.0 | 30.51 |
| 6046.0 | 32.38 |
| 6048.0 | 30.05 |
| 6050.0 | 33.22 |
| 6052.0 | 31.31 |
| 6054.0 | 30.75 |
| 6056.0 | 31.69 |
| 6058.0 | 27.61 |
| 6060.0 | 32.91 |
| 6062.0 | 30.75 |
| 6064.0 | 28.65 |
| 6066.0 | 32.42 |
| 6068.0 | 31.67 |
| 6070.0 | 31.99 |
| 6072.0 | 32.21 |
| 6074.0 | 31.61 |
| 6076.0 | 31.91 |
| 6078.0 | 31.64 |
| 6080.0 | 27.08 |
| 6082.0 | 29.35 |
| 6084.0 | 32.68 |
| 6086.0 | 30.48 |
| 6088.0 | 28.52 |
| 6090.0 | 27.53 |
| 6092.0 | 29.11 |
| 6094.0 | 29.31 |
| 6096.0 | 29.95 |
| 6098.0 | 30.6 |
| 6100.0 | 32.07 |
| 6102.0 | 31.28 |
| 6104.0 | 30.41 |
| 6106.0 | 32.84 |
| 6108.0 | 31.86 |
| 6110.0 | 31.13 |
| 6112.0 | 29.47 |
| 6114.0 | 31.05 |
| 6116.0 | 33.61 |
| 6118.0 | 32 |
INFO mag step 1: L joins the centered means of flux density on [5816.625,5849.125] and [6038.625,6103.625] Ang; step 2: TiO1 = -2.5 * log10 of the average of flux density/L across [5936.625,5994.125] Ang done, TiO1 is 0.04 mag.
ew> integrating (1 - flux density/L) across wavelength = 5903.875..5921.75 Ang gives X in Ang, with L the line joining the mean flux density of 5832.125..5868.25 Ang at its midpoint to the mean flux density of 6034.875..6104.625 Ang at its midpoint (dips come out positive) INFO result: 1.2 Ang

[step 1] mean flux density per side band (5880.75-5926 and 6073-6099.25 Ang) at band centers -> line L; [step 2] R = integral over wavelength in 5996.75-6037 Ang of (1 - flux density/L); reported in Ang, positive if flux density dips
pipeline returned -2.4 Ang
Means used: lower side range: 26.9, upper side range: 30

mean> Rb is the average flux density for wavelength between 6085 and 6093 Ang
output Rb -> 28.9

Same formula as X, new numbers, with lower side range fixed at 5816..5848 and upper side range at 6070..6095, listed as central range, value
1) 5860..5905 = 5.2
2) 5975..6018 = 0.5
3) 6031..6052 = -0.6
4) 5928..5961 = 0.9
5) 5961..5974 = 0.2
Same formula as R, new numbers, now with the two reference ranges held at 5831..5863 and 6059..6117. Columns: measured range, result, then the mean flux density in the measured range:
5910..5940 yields 0.9 Ang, 29.6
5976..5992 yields 0.6 Ang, 29.5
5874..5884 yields 0.5 Ang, 29.1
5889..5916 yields 4.0 Ang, 26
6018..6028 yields 0.1 Ang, 30.3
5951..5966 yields 0.9 Ang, 28.8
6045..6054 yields -0.3 Ang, 31.6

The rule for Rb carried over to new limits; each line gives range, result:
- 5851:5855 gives 29.8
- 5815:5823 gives 29.7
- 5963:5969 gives 29.8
